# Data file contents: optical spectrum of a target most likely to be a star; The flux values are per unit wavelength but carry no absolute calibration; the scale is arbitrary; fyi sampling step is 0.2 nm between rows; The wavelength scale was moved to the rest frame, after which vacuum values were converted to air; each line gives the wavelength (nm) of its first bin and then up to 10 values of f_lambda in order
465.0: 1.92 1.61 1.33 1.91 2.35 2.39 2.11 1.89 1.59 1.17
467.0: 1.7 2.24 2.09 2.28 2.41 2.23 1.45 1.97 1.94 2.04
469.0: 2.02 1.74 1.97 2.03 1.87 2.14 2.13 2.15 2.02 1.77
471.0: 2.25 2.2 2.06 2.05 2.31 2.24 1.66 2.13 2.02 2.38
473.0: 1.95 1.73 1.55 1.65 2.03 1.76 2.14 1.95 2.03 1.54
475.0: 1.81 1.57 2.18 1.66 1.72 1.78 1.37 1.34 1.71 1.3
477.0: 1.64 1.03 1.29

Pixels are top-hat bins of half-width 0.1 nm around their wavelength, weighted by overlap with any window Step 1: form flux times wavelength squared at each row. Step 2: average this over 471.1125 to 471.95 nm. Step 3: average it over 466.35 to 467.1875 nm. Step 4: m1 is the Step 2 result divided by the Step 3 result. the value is 1.35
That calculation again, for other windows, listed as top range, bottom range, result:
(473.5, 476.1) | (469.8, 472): 0.89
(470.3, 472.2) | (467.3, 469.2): 1.04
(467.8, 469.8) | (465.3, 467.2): 1.07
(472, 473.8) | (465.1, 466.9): 1.08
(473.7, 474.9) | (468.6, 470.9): 0.98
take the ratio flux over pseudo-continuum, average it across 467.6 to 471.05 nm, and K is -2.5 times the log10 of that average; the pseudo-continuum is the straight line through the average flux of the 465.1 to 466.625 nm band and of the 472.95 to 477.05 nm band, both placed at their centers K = -0.09 mag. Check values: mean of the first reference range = 1.91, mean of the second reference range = 1.73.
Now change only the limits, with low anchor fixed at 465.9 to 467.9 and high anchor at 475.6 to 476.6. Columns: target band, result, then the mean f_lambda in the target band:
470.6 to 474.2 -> -0.14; 1.99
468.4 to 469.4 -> -0.02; 1.94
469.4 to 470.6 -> -0.11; 2.05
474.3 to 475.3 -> -0.09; 1.78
